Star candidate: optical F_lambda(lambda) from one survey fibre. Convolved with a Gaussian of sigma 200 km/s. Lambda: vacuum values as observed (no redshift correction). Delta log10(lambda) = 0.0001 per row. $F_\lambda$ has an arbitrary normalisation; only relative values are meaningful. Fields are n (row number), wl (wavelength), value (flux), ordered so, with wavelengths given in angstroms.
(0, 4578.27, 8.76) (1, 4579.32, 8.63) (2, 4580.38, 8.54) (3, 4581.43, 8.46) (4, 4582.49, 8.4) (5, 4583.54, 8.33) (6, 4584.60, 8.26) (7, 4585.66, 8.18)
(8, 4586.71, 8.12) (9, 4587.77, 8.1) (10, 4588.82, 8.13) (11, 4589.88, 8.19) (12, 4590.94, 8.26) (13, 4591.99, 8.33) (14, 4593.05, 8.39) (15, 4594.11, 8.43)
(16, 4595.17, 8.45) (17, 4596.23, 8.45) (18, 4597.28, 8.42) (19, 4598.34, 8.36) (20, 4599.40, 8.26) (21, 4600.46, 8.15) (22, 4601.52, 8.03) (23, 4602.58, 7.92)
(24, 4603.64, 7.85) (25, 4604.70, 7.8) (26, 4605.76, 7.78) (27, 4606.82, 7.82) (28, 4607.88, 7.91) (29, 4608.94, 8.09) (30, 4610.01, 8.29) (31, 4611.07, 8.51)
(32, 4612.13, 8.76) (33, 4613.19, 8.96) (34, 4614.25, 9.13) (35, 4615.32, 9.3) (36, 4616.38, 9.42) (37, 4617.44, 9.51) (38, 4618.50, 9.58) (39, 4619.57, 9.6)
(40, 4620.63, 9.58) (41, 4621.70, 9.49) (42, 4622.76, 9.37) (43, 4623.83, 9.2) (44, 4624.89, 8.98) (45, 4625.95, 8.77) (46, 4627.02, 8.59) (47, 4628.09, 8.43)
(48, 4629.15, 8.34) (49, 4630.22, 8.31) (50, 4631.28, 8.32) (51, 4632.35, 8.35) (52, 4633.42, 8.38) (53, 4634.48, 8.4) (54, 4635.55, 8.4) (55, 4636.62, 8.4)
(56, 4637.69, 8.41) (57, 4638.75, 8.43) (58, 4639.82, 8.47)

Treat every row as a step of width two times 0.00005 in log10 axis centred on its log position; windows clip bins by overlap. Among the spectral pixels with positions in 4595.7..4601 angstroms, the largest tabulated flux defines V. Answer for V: 8.45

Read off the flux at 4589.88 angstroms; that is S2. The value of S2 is 8.19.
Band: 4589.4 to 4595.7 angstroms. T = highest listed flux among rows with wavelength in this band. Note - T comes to 8.45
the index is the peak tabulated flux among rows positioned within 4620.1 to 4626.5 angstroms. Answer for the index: 9.58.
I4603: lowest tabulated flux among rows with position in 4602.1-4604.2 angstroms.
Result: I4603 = 7.85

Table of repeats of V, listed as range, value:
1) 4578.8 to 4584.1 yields 8.63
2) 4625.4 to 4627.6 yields 8.77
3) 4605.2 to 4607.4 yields 7.82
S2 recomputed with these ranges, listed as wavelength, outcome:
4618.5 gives 9.58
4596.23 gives 8.45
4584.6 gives 8.26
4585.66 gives 8.18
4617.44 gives 9.51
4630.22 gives 8.31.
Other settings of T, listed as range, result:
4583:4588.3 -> 8.33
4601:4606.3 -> 8.03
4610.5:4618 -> 9.51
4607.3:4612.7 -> 8.76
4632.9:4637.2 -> 8.4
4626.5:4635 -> 8.59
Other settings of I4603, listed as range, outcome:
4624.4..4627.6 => 8.59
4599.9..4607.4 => 7.78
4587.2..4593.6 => 8.1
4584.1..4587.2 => 8.12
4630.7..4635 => 8.32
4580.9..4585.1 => 8.26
